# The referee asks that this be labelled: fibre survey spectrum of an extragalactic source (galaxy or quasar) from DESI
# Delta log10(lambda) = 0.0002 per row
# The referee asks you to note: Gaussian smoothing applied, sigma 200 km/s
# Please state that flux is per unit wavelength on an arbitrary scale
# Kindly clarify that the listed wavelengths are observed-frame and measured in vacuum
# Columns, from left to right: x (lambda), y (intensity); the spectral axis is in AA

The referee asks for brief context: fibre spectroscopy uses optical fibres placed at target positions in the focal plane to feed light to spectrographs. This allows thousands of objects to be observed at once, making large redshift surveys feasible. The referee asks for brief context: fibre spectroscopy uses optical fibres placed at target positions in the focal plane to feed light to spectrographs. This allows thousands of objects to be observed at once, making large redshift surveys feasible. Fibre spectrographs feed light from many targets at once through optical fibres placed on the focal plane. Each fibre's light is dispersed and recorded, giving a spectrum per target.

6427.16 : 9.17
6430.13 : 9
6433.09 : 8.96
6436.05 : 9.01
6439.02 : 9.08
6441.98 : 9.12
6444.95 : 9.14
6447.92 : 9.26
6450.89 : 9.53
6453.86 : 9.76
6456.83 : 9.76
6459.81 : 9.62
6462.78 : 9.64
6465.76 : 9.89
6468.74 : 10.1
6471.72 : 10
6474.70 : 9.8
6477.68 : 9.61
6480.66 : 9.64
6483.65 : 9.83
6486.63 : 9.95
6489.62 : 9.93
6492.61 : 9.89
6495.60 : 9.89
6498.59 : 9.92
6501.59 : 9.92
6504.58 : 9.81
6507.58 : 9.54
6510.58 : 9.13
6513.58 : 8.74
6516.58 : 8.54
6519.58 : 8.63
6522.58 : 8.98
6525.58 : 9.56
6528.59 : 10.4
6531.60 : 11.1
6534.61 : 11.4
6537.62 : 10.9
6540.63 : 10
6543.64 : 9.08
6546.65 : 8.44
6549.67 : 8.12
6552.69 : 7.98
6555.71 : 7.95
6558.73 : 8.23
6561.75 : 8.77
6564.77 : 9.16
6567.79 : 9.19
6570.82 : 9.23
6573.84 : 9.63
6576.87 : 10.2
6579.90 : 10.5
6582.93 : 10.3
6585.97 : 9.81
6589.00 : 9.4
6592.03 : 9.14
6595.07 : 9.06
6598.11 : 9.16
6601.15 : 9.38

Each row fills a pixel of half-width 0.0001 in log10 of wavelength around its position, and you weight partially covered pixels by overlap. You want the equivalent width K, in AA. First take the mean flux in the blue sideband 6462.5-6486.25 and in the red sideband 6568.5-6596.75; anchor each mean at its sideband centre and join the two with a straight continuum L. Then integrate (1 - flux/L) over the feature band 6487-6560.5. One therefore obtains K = 2.5 AA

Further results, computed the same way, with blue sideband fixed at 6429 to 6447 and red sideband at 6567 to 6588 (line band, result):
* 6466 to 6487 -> -1.28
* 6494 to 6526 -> 0.47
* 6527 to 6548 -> -1.27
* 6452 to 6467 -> -0.89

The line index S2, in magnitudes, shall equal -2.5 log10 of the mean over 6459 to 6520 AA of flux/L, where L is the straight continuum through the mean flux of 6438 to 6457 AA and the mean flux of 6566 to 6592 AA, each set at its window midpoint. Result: -0.02 mag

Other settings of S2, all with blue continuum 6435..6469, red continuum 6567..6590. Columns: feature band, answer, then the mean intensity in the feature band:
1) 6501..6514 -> 0.02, 9.45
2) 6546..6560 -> 0.20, 8.12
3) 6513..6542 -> -0.02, 9.86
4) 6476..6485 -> -0.02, 9.69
